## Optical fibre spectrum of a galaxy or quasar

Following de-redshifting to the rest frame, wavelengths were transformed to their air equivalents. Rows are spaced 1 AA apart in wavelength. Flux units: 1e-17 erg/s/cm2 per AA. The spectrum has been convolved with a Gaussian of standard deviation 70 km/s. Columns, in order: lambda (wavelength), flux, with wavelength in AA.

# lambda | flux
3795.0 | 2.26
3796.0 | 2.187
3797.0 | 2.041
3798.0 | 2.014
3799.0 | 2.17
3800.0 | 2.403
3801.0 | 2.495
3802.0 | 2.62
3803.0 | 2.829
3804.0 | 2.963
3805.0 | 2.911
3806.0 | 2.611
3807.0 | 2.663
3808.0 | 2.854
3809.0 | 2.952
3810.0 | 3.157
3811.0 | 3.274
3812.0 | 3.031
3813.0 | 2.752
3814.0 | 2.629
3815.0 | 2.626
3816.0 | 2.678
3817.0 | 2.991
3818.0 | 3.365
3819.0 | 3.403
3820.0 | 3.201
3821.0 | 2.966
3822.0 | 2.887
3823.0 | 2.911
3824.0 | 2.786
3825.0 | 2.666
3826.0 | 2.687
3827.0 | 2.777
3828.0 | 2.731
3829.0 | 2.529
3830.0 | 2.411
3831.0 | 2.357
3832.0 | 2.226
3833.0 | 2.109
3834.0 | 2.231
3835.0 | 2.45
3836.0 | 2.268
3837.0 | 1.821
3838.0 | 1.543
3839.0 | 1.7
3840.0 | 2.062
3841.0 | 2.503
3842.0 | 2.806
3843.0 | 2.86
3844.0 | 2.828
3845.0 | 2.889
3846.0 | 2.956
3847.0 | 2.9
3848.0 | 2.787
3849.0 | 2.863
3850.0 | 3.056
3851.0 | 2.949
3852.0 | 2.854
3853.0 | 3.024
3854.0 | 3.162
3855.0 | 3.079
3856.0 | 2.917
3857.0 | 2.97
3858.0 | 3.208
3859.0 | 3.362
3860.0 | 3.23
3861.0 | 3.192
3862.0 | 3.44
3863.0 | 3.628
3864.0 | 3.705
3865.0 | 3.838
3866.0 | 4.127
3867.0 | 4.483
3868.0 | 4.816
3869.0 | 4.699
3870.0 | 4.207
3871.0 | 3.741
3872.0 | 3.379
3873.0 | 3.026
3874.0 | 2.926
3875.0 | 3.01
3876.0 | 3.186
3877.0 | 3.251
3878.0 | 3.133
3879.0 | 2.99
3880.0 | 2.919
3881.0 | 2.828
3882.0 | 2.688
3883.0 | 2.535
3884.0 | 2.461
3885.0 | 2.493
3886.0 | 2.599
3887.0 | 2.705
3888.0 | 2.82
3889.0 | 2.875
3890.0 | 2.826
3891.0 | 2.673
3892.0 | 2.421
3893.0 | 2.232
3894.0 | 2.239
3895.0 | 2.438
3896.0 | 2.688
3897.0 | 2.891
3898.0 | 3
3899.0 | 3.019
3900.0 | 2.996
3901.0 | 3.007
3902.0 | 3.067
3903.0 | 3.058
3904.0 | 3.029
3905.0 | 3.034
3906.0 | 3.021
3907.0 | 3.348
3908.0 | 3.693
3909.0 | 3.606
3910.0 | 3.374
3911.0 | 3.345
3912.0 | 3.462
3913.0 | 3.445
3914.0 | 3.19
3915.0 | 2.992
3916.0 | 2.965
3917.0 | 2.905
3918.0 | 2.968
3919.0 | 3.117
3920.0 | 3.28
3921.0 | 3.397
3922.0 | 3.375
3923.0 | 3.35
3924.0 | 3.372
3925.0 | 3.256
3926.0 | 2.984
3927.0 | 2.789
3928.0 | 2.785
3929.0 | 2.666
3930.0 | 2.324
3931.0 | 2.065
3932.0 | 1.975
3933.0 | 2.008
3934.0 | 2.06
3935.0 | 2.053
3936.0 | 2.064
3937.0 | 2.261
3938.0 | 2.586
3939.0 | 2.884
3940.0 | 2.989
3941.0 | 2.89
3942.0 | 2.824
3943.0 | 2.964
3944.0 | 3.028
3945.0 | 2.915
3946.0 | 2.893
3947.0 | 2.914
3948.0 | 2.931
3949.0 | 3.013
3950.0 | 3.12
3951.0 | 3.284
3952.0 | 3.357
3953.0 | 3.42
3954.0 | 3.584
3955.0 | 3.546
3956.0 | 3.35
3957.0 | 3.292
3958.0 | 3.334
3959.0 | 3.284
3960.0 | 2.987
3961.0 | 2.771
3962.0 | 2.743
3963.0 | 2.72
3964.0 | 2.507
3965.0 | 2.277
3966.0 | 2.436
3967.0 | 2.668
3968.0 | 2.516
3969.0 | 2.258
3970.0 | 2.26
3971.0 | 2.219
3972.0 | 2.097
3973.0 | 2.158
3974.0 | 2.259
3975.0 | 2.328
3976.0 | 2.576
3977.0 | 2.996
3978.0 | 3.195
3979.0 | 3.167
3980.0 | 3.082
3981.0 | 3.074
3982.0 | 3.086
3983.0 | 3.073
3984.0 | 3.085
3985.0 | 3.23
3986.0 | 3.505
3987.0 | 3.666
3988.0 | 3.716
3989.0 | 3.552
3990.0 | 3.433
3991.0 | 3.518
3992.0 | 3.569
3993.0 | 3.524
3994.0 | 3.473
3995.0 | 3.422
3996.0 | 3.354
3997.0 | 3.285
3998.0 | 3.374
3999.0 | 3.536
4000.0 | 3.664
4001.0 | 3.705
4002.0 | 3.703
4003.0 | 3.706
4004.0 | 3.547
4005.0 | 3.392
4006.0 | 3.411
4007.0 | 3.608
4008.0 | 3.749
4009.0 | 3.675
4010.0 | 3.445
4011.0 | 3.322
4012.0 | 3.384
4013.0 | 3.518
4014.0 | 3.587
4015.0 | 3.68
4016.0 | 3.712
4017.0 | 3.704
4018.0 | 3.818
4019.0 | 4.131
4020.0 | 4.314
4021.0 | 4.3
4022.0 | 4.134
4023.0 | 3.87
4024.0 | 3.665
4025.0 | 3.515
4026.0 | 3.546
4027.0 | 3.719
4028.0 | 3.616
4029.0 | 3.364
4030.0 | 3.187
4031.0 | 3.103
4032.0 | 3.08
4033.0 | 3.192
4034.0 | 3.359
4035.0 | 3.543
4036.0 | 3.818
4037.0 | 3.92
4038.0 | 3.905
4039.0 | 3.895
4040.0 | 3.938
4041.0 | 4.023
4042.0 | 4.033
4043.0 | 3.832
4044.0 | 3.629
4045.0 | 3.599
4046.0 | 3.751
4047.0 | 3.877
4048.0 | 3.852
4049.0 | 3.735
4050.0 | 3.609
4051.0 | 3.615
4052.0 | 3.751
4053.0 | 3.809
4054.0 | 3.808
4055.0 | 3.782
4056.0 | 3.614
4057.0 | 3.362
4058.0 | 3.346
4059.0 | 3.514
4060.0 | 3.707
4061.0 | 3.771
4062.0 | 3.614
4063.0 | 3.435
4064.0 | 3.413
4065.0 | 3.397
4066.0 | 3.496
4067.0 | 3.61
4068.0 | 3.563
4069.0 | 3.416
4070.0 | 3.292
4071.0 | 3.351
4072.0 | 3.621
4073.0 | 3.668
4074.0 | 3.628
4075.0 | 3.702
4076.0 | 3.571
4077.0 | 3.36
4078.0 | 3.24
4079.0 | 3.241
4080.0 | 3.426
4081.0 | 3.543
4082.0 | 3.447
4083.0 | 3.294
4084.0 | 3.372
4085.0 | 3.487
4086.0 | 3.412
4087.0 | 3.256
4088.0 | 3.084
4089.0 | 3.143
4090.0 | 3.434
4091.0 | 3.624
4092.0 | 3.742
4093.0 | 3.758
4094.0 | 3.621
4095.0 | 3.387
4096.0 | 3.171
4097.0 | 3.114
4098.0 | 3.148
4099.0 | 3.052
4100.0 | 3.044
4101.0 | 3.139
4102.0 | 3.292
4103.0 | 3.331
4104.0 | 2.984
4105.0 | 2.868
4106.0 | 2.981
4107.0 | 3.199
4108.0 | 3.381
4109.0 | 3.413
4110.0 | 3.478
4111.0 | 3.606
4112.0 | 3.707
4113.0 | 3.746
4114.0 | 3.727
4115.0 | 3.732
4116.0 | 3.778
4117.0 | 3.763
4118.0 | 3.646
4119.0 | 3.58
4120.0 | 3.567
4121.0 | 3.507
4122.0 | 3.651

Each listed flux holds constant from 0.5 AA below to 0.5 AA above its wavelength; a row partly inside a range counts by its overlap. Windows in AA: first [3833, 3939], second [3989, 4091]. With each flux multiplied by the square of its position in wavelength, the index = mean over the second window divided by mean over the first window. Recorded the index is 1.3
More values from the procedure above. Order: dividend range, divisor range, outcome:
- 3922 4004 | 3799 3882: 1.07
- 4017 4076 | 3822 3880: 1.35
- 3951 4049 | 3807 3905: 1.24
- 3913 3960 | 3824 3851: 1.23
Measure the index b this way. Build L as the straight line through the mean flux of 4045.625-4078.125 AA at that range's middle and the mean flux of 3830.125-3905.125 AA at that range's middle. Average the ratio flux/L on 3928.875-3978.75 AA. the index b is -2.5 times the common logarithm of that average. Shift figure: 0.18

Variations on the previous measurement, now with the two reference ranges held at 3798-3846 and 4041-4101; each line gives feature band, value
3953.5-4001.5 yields 0.05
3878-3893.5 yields 0.07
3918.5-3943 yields 0.11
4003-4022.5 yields -0.12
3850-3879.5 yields -0.22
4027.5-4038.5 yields -0.03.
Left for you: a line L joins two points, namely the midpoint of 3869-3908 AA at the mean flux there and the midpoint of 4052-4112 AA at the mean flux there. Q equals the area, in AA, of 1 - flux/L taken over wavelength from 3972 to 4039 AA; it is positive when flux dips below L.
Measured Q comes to -4.3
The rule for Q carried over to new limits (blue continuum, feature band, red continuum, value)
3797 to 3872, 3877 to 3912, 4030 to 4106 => 1.91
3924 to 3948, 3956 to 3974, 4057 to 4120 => 1.01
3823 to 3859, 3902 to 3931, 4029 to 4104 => -1.96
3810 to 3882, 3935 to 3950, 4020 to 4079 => 2.30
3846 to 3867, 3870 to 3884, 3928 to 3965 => 0.34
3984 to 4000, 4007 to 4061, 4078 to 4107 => -4.46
